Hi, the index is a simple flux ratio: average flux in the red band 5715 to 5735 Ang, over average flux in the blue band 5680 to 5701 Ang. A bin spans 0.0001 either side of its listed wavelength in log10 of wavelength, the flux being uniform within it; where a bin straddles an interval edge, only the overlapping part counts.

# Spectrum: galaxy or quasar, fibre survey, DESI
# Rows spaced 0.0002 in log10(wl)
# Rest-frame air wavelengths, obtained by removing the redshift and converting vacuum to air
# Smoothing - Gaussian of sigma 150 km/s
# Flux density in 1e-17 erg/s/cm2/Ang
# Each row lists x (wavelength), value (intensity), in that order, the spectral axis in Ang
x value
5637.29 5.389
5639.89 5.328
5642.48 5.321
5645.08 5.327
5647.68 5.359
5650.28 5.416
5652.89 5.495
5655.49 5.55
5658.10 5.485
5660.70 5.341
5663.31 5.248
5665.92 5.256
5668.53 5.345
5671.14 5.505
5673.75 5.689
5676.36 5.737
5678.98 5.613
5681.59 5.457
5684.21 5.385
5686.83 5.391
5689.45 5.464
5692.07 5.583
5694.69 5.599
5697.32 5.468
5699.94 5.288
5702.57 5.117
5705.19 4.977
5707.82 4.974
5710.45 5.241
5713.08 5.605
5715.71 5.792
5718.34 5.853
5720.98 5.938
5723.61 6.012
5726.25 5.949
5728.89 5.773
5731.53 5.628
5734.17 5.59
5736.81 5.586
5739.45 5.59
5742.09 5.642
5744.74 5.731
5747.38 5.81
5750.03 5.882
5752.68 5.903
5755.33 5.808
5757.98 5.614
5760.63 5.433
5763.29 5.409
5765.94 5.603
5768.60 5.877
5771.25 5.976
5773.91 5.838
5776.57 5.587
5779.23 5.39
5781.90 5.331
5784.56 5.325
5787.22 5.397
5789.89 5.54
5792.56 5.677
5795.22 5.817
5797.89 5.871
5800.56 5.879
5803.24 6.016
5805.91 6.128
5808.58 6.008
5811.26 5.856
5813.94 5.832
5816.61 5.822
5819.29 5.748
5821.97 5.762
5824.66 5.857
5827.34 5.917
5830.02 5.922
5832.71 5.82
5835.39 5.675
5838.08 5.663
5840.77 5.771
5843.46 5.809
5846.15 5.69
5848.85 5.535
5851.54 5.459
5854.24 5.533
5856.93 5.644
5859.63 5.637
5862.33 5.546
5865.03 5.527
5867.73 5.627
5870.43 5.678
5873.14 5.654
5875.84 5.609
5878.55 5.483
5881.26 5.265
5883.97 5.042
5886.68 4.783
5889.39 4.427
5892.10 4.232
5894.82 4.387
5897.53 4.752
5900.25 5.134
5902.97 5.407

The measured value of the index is 1.07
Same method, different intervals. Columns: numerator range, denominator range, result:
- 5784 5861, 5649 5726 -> 1.05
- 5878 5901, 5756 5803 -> 0.85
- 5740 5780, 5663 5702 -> 1.04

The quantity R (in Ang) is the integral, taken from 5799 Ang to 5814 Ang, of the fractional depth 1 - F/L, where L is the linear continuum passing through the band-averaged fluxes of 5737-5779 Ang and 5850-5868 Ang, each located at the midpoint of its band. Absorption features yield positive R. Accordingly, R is -0.9 Ang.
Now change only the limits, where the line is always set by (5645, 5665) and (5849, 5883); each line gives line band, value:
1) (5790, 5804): -0.8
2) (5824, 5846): -1.1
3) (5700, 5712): 0.7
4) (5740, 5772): -1.4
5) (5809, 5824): -0.8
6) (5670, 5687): -0.4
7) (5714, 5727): -1.1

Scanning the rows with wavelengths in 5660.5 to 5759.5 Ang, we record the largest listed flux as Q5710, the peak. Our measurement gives 6.012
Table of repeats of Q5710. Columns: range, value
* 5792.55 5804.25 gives 6.016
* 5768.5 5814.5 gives 6.128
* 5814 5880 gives 5.922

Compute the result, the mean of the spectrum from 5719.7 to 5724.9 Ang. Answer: 5.98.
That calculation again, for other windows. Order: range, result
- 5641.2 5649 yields 5.34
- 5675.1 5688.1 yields 5.51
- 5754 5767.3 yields 5.57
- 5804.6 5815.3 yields 5.96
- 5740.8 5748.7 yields 5.73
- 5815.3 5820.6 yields 5.78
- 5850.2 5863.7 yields 5.56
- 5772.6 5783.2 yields 5.53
